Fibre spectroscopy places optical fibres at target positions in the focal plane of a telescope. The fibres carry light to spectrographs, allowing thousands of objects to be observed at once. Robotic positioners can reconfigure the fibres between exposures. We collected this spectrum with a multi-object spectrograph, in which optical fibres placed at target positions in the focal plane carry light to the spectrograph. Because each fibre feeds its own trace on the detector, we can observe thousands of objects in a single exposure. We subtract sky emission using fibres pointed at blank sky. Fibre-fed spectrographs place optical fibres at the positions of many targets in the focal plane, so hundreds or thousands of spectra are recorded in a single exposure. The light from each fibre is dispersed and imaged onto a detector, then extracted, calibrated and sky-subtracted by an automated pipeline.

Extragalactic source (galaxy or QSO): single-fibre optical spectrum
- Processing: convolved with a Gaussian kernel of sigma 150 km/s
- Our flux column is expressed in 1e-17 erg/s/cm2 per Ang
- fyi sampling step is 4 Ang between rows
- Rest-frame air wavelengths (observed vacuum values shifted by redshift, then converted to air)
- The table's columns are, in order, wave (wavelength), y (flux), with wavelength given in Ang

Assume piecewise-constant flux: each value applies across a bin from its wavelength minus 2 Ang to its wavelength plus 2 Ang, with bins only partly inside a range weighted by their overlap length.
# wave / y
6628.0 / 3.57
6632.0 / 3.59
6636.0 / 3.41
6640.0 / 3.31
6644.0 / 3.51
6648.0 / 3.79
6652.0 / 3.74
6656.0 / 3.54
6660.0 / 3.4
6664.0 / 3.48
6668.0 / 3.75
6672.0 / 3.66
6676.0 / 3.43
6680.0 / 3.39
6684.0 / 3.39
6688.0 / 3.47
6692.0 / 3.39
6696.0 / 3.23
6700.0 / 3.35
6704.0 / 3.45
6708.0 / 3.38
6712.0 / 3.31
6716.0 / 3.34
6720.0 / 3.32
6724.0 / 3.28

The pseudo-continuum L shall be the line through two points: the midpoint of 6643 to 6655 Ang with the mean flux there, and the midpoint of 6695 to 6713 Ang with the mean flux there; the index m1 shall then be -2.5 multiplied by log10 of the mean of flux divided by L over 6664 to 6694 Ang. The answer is 0.00 mag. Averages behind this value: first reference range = 3.68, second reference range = 3.35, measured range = 3.5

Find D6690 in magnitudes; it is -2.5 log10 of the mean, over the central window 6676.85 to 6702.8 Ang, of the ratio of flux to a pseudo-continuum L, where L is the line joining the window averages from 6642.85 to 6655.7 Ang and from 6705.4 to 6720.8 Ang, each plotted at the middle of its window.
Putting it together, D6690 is 0.03 mag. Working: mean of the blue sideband 3.67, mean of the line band 3.38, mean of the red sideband 3.34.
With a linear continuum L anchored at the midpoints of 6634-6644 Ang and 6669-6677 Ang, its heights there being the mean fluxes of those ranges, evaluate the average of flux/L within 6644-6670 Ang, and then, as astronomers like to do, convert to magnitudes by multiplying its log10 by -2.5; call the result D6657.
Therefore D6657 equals -0.04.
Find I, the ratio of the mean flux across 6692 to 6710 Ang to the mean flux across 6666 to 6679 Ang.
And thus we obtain 0.93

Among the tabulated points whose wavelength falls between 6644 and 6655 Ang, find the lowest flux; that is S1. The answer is 3.51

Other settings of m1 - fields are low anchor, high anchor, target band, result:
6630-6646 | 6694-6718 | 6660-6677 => -0.05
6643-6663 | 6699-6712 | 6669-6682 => 0.00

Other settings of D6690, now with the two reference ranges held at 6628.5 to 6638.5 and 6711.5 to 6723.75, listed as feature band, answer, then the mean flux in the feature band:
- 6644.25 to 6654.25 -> -0.07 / 3.71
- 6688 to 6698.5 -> 0.01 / 3.34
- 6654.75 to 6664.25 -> -0.01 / 3.47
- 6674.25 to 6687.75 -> 0.00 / 3.41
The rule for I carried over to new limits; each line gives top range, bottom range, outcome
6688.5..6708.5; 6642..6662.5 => 0.94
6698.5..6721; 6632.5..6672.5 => 0.94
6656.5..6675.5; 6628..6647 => 1.02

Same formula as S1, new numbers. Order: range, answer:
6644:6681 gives 3.39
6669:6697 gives 3.23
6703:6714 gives 3.31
